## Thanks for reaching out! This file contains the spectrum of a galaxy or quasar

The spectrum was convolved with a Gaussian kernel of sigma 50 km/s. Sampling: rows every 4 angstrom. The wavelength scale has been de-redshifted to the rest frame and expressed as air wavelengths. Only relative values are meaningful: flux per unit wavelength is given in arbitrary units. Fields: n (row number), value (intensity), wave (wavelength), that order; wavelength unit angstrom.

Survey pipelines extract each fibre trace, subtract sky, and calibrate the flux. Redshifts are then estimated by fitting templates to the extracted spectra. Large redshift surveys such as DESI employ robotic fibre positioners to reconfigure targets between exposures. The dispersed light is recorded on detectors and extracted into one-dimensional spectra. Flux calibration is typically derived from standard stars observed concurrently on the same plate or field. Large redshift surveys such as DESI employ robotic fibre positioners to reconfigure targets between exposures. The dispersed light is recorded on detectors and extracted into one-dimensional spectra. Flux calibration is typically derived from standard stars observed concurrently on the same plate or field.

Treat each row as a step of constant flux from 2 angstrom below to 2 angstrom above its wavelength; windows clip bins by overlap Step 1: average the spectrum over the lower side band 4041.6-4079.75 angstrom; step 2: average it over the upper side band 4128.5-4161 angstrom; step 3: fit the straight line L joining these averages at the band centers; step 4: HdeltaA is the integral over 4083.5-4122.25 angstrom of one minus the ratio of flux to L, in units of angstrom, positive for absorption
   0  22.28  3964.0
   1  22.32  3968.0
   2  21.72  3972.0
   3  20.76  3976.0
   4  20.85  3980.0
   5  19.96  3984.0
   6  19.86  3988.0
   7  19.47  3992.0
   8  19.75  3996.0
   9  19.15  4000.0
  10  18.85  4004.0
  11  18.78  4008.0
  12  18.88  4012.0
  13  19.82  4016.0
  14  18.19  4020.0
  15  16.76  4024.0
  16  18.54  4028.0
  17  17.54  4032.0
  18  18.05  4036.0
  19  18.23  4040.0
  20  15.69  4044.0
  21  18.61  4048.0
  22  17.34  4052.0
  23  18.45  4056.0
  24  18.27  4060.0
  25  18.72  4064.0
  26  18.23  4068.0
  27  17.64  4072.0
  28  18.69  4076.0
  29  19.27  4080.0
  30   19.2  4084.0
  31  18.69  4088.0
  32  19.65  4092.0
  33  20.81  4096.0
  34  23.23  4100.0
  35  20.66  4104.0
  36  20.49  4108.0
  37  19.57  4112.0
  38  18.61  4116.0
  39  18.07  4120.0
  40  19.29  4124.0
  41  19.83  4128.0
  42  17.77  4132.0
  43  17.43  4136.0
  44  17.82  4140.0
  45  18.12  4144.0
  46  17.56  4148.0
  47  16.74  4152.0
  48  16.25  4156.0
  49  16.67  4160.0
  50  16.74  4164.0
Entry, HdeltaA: -4.8 angstrom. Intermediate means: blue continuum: 18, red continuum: 17.4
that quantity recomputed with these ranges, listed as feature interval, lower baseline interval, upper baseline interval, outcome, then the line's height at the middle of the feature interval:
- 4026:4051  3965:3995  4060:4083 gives 2.0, 19.3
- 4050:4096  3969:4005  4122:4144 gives 1.1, 19.1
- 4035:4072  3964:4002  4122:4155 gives 2.8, 19.4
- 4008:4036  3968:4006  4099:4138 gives 2.3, 20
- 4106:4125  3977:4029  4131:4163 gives -1.6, 17.7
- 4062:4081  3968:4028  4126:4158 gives 0.1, 18.6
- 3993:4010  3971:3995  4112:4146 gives 0.8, 20.1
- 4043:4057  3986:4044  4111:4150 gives 0.7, 18.5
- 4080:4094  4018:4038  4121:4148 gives -0.9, 18.1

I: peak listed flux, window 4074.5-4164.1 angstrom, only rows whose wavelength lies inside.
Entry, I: 23.23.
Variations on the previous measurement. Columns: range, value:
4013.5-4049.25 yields 19.82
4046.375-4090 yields 19.27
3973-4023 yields 20.85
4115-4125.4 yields 19.29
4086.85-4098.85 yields 20.81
